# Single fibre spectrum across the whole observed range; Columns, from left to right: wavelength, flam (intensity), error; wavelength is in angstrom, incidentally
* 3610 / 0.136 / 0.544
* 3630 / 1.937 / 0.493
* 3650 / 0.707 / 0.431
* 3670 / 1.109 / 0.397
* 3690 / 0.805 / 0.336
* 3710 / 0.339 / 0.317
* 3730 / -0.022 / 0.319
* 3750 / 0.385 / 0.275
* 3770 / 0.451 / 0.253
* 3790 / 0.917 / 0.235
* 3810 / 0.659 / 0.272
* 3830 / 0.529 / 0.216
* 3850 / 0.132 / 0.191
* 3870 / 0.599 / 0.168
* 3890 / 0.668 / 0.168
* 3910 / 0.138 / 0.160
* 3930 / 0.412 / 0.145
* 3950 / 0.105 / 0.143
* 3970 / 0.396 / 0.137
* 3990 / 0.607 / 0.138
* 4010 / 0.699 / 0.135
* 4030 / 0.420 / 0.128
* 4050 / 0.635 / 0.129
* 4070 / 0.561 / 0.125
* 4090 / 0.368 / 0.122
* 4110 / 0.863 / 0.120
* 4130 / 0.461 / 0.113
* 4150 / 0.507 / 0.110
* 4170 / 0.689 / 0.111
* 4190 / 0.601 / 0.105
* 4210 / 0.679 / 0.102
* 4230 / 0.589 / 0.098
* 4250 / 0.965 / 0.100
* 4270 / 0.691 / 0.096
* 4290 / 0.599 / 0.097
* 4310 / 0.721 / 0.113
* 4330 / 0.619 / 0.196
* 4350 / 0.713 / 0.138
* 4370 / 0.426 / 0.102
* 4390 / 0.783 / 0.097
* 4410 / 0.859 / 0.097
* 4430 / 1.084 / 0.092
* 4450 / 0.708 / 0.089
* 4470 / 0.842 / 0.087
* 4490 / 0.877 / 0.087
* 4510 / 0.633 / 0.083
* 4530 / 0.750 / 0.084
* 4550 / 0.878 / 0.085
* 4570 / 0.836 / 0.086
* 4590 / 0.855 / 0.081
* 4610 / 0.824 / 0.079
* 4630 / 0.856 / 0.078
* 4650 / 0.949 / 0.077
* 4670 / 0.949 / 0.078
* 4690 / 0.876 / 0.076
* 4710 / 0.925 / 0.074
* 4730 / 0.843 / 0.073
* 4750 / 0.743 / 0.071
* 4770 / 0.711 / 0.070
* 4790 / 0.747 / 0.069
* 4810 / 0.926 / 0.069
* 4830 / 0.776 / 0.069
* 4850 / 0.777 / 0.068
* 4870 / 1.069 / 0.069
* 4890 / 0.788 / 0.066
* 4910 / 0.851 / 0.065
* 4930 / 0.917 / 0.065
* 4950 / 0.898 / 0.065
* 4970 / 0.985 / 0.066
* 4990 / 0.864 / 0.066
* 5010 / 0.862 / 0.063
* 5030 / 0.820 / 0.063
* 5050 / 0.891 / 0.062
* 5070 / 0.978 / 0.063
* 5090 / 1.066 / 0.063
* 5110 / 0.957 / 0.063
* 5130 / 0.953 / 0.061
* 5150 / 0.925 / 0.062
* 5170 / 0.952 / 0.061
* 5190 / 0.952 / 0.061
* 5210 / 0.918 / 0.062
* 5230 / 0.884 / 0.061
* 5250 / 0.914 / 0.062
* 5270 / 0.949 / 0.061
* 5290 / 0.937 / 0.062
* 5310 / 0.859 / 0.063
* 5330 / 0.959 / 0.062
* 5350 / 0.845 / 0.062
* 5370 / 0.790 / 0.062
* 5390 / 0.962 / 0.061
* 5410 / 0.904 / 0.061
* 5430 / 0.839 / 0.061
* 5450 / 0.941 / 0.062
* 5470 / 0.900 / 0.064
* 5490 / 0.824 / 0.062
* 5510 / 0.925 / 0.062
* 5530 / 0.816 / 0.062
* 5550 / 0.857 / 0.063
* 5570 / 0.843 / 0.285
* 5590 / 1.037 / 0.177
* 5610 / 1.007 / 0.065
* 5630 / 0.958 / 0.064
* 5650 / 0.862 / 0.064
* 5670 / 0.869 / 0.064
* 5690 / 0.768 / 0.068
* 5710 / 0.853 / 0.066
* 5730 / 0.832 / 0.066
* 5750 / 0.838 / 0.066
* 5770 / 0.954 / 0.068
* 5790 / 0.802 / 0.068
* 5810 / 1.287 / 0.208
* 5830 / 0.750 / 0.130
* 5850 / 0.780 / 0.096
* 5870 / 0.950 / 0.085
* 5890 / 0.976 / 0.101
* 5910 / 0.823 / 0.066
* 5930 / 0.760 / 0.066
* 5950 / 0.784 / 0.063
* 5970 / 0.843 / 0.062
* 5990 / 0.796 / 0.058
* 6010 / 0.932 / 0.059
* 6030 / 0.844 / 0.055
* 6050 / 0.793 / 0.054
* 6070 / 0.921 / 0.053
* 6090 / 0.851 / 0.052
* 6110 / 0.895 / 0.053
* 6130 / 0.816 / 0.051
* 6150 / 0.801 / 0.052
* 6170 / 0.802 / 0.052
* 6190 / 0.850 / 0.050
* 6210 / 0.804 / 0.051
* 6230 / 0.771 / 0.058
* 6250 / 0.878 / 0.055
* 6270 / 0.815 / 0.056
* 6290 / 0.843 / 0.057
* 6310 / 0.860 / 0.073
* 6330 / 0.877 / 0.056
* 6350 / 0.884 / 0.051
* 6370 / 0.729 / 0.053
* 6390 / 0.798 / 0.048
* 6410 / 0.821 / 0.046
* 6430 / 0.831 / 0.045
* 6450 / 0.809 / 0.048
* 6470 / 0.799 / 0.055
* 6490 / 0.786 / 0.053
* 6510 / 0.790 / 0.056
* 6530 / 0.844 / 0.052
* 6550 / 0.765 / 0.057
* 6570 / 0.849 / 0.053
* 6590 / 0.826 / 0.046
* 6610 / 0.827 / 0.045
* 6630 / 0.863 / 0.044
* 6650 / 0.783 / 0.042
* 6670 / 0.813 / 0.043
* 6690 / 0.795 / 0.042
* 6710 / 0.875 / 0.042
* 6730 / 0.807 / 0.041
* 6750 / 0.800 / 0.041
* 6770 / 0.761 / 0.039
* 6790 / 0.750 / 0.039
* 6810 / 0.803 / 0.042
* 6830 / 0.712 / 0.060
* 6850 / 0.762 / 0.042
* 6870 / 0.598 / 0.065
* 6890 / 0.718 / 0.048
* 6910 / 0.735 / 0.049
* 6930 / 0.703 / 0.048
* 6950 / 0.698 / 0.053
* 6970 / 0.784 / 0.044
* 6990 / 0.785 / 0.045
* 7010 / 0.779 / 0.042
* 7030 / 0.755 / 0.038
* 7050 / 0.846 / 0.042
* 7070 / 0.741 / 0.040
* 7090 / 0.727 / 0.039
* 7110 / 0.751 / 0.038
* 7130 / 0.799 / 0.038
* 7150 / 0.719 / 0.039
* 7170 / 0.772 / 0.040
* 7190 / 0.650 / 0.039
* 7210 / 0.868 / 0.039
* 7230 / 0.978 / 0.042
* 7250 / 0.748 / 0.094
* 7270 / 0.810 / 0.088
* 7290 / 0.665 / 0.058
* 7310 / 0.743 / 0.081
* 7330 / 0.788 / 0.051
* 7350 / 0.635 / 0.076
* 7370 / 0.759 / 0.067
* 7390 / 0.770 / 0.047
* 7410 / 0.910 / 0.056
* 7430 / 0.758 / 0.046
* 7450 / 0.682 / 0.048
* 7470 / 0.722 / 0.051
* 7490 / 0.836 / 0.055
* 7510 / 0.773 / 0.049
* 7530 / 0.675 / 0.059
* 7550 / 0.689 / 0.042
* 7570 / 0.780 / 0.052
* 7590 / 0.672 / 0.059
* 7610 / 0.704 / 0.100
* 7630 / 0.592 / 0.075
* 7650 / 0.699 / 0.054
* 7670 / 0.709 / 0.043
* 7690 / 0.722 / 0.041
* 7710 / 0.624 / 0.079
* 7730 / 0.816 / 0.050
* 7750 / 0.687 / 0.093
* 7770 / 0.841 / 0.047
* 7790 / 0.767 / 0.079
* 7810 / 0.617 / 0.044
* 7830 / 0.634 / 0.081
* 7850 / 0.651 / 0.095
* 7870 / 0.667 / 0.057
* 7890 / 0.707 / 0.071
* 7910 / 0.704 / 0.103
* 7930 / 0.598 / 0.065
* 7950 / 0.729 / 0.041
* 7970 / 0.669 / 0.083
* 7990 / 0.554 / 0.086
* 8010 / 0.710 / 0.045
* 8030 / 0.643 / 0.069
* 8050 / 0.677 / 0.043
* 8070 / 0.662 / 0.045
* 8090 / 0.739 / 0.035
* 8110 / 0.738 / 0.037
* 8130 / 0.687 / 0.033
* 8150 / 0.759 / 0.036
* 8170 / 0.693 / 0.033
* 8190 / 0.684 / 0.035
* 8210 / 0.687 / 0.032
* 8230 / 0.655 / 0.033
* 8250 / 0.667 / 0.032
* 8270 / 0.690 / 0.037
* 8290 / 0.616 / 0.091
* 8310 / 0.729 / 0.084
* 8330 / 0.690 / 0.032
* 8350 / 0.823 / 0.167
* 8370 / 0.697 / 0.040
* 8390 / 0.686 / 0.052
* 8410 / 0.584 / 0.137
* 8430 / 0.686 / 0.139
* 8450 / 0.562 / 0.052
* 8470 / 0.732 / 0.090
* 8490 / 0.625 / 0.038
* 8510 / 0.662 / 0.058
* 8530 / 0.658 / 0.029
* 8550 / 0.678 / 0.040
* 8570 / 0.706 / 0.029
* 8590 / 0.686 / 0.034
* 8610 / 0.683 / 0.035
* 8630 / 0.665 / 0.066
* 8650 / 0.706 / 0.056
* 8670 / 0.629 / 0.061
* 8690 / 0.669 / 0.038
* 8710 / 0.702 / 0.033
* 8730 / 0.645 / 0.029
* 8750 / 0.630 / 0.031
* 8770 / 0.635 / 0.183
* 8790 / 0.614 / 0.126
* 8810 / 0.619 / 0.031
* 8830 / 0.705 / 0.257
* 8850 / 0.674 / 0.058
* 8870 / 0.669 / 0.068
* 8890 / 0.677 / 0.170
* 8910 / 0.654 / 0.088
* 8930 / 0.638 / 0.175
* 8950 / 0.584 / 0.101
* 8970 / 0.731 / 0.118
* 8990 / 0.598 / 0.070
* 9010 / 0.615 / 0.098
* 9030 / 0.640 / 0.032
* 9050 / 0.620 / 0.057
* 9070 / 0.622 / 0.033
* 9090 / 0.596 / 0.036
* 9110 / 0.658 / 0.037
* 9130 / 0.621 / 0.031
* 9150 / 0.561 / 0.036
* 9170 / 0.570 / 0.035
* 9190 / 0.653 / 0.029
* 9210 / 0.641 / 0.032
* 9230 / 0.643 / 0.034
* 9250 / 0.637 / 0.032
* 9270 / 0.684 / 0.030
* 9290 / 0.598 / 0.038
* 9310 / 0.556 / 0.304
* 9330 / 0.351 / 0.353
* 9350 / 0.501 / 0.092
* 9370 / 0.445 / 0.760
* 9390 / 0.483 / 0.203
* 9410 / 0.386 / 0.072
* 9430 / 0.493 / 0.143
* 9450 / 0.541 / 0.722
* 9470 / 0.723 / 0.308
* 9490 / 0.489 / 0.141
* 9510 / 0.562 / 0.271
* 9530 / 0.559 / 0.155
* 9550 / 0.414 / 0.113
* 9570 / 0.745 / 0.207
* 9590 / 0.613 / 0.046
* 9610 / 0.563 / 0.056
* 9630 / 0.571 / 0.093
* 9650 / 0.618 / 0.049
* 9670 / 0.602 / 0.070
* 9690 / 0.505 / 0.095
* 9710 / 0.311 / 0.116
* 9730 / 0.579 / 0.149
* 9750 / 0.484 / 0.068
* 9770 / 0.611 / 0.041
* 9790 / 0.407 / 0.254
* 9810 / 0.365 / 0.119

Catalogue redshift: 0.10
